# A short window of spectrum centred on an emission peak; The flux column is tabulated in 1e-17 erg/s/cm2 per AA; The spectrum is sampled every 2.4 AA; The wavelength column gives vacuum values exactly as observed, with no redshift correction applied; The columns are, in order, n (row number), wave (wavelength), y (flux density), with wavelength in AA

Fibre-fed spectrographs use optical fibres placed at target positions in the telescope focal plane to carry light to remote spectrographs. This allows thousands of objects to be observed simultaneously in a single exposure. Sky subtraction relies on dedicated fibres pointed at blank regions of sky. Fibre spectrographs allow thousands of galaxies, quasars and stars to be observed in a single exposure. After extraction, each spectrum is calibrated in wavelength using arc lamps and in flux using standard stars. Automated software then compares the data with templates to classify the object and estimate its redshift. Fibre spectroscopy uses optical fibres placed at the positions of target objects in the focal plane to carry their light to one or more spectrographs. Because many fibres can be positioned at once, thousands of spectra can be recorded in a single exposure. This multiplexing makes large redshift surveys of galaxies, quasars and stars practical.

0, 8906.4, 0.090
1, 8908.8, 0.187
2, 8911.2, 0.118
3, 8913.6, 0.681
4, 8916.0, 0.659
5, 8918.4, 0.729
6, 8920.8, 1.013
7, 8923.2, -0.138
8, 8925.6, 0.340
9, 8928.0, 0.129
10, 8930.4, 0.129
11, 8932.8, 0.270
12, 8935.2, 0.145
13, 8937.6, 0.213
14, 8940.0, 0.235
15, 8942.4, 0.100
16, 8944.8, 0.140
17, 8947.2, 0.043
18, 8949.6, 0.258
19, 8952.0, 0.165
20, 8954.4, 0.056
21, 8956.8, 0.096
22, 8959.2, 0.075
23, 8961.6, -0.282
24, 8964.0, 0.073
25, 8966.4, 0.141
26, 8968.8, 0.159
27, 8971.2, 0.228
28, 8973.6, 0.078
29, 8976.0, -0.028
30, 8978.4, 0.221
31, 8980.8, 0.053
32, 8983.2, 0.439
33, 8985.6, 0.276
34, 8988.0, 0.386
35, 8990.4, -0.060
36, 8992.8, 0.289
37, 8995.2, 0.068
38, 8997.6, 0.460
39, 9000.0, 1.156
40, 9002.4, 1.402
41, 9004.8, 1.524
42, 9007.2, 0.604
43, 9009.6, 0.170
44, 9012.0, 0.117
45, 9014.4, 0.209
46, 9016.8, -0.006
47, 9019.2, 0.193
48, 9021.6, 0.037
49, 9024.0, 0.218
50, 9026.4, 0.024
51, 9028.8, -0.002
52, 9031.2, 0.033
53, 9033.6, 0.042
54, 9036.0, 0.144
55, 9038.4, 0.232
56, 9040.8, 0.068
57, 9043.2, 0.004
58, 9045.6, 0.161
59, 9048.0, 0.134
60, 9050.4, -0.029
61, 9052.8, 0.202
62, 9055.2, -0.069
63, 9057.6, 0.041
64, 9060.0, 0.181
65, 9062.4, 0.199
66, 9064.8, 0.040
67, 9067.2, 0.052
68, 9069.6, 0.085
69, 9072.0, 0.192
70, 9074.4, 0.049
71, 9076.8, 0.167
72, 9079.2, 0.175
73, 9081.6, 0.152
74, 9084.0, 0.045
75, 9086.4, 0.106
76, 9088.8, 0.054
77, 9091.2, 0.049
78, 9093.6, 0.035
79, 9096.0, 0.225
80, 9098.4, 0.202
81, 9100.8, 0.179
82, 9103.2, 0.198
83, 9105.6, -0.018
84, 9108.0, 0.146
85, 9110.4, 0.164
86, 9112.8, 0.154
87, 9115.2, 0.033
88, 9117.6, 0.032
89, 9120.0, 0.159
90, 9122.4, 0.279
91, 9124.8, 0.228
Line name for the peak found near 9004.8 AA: [O III]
